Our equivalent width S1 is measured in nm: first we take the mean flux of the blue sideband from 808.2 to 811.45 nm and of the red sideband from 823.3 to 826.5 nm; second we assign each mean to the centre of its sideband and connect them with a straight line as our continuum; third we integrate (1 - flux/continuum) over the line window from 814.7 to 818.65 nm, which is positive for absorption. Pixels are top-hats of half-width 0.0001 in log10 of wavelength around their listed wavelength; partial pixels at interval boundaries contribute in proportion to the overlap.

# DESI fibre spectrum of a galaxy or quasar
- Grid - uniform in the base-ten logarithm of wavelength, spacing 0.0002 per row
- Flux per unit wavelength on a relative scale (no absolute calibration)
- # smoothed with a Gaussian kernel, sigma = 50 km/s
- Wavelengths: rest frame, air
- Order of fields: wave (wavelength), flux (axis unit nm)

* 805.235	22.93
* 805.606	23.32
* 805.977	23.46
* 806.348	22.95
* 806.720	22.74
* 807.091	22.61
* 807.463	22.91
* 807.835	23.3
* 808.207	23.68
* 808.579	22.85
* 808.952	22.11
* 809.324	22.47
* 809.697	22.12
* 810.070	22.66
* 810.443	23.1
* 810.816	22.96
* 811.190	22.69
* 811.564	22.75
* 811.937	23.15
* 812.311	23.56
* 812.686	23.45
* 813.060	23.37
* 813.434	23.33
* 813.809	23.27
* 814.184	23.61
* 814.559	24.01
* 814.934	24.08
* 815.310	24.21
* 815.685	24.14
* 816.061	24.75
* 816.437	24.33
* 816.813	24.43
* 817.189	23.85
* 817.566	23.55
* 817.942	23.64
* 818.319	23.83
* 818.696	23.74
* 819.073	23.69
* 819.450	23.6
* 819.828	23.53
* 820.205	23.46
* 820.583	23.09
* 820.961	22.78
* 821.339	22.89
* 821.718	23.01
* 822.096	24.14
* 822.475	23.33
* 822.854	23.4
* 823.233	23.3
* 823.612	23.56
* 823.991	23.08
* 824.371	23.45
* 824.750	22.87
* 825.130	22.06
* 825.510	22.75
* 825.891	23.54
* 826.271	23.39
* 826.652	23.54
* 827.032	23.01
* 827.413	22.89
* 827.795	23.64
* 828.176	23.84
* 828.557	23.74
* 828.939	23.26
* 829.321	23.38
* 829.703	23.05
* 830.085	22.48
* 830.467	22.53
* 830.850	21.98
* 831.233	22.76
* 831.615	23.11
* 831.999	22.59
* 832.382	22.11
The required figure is -0.21 nm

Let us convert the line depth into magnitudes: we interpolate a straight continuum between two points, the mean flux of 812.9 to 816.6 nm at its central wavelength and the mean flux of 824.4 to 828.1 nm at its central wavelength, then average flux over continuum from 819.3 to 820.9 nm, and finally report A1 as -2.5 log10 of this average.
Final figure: 0.01 mag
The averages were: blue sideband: 23.9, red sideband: 23.1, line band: 23.4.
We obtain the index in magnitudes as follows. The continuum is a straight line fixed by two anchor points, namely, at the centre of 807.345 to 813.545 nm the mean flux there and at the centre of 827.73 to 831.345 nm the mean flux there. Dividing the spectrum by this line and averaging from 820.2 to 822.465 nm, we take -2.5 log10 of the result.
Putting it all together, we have -0.01 mag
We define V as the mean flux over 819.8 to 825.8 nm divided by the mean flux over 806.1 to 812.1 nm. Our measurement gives 1.0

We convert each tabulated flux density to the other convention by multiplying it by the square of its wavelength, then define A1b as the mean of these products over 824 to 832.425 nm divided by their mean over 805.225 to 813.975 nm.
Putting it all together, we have 1.0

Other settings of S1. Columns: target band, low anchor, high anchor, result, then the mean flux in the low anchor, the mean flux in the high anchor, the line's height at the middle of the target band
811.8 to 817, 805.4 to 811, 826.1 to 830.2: -0.19 nm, 22.9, 23.3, 23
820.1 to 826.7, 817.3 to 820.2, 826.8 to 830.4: 0.07 nm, 23.6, 23.2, 23.5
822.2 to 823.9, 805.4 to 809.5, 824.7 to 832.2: -0.03 nm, 22.9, 23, 23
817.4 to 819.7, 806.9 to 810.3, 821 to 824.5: -0.05 nm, 22.8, 23.3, 23.2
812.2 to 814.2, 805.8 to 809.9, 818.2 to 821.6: -0.03 nm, 22.8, 23.4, 23.1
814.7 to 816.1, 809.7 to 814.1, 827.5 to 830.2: -0.07 nm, 23.1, 23.3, 23.1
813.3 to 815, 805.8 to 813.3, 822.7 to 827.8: -0.05 nm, 22.9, 23.2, 23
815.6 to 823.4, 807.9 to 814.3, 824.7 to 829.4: -0.17 nm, 23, 23.2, 23.1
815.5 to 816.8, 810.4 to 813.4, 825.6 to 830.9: -0.07 nm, 23.1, 23.2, 23.2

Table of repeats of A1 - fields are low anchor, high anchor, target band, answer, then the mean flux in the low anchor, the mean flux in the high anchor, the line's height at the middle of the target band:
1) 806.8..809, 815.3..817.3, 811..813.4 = 0.022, 23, 24.3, 23.7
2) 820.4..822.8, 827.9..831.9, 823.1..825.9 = 0.005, 23.2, 23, 23.1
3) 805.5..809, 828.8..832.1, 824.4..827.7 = -0.010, 23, 22.8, 22.8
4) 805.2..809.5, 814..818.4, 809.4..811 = 0.028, 22.9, 24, 23.3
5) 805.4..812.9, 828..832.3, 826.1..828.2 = -0.019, 22.9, 22.9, 22.9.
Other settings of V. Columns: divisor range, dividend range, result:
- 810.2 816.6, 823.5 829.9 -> 0.99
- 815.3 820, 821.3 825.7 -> 0.97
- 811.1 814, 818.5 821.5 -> 1.01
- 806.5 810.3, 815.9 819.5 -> 1.05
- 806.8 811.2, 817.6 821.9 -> 1.03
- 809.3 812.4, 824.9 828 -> 1.01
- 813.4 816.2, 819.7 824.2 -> 0.97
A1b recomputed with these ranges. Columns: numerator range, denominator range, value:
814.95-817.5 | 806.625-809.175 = 1.08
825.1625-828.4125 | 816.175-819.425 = 1.00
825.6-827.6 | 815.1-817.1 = 0.98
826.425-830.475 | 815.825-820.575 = 1.00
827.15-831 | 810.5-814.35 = 1.04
